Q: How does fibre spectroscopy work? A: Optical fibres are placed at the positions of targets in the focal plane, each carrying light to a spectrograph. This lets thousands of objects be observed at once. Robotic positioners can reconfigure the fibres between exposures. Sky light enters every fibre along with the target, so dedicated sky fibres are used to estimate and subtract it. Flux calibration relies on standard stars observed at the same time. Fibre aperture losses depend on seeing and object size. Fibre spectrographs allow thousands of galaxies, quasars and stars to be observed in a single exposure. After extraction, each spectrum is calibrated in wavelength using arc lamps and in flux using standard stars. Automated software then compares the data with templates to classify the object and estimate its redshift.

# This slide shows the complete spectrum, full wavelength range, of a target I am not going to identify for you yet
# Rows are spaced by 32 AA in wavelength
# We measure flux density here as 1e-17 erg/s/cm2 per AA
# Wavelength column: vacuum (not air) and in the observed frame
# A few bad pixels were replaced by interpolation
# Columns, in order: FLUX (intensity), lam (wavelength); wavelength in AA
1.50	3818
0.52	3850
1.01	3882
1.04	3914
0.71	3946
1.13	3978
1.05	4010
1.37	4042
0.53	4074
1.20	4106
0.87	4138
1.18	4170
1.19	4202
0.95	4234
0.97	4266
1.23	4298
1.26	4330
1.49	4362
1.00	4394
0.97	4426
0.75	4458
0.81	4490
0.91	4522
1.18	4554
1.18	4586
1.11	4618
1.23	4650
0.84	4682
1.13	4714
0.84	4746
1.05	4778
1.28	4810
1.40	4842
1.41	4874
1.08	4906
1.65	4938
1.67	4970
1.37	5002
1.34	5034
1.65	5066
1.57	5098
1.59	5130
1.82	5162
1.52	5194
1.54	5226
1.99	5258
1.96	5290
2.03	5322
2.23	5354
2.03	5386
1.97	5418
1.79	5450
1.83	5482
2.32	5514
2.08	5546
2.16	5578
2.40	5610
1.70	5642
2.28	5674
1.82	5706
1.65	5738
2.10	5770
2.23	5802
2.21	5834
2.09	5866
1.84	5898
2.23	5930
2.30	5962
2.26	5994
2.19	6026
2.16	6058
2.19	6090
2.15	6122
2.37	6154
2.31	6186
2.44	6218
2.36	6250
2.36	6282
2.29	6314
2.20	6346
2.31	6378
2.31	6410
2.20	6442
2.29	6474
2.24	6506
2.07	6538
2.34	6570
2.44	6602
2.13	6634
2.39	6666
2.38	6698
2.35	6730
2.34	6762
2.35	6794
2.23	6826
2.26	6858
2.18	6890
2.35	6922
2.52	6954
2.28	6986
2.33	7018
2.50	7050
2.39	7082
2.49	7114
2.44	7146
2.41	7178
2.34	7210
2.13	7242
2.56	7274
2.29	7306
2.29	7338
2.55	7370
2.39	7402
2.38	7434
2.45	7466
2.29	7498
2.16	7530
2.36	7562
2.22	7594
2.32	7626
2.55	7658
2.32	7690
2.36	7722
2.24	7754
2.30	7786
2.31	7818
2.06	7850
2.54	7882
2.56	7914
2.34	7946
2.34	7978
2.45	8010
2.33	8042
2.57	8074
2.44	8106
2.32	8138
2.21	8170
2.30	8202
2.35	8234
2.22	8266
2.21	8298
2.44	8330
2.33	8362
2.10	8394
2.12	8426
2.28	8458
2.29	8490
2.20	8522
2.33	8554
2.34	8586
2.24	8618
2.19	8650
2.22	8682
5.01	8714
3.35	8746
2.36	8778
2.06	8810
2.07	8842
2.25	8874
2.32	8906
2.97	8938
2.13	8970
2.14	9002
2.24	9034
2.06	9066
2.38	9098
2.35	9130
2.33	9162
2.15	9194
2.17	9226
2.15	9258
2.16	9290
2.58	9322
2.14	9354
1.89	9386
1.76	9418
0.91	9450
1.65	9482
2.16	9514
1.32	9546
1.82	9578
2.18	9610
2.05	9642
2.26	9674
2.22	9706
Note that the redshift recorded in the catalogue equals 0.329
